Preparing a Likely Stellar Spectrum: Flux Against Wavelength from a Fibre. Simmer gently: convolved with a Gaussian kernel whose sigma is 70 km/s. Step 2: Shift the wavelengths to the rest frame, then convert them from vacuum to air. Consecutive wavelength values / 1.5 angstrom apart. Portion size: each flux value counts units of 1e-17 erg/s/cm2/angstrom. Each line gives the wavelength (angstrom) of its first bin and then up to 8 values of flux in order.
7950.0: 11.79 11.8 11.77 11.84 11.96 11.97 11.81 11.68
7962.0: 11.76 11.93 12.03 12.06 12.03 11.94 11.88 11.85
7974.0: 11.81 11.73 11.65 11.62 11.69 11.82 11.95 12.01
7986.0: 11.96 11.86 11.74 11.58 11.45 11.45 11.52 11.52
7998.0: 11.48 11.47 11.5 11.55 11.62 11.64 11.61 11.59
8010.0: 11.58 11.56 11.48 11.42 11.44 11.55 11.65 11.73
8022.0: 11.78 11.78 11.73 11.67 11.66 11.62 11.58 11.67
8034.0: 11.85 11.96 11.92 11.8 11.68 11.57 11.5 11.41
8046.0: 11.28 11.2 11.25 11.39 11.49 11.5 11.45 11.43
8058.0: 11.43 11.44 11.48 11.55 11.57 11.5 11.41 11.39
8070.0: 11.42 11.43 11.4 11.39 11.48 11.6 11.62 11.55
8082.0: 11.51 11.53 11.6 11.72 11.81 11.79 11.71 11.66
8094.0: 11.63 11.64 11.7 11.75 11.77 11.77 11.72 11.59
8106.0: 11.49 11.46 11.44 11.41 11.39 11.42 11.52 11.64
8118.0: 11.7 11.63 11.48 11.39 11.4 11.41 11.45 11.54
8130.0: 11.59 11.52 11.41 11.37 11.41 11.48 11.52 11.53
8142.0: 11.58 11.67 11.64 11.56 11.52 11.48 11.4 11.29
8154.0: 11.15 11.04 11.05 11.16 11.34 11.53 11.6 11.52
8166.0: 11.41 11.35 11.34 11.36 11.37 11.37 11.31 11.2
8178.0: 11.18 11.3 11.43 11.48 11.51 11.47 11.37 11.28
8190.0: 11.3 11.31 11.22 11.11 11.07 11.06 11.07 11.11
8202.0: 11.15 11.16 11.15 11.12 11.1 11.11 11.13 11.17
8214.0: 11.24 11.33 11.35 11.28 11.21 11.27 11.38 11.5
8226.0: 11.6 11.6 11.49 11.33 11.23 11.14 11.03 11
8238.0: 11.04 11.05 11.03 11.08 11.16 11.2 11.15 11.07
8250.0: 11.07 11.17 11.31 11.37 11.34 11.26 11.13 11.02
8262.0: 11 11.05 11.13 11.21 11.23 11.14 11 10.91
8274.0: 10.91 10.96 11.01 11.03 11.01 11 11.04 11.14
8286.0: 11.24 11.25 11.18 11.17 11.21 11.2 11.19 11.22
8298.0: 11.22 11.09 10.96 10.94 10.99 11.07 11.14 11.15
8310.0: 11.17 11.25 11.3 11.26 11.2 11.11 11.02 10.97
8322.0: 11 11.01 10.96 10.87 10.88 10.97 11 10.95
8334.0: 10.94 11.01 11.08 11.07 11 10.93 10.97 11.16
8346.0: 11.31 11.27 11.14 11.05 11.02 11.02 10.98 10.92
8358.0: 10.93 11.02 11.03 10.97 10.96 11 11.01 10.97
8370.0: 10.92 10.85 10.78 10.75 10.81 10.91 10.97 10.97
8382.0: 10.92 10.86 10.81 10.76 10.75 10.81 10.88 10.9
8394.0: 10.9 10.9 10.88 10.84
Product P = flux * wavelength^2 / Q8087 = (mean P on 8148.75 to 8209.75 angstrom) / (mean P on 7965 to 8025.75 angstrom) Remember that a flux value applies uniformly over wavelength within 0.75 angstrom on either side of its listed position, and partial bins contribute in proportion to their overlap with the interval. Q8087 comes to 1.01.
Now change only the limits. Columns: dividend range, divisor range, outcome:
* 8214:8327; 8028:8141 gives 1.01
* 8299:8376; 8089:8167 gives 1.01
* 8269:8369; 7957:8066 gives 1.02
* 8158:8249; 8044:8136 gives 1.01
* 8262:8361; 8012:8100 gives 1.02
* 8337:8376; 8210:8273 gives 1.01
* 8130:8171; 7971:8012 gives 1.02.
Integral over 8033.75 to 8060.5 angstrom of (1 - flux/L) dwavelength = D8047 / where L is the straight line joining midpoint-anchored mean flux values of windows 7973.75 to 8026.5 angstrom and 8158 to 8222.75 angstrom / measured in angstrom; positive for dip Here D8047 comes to 0.1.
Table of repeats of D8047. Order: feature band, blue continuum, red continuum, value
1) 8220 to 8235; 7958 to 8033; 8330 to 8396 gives -0.2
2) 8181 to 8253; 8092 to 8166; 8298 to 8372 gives 0.5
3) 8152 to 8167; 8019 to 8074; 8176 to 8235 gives 0.1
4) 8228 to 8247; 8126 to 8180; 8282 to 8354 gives 0.1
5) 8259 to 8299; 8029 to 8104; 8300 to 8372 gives 0.2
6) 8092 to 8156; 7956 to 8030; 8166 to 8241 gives -0.5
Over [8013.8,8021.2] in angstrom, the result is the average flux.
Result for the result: 11.6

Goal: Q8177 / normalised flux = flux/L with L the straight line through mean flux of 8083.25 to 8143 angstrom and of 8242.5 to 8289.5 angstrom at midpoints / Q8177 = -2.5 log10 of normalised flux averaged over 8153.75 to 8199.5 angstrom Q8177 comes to 0.007 mag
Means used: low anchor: 11.6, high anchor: 11.1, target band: 11.3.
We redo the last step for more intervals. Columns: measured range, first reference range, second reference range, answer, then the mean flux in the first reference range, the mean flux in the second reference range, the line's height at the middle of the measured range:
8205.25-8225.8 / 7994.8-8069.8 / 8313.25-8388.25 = -0.002 mag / 11.6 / 11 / 11.2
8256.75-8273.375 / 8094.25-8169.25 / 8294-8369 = 0.010 mag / 11.5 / 11.1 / 11.2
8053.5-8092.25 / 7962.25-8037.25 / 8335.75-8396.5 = 0.002 mag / 11.7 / 11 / 11.6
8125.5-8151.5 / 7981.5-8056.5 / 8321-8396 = -0.012 mag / 11.6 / 11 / 11.4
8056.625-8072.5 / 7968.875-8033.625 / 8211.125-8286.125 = 0.007 mag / 11.7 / 11.2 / 11.5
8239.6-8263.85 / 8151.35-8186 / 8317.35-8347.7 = 0.002 mag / 11.3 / 11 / 11.2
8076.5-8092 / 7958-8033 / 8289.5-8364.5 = -0.011 mag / 11.7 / 11.1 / 11.5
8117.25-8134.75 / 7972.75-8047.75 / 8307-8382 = -0.007 mag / 11.6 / 11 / 11.4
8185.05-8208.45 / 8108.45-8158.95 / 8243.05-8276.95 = 0.010 mag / 11.4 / 11.1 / 11.3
